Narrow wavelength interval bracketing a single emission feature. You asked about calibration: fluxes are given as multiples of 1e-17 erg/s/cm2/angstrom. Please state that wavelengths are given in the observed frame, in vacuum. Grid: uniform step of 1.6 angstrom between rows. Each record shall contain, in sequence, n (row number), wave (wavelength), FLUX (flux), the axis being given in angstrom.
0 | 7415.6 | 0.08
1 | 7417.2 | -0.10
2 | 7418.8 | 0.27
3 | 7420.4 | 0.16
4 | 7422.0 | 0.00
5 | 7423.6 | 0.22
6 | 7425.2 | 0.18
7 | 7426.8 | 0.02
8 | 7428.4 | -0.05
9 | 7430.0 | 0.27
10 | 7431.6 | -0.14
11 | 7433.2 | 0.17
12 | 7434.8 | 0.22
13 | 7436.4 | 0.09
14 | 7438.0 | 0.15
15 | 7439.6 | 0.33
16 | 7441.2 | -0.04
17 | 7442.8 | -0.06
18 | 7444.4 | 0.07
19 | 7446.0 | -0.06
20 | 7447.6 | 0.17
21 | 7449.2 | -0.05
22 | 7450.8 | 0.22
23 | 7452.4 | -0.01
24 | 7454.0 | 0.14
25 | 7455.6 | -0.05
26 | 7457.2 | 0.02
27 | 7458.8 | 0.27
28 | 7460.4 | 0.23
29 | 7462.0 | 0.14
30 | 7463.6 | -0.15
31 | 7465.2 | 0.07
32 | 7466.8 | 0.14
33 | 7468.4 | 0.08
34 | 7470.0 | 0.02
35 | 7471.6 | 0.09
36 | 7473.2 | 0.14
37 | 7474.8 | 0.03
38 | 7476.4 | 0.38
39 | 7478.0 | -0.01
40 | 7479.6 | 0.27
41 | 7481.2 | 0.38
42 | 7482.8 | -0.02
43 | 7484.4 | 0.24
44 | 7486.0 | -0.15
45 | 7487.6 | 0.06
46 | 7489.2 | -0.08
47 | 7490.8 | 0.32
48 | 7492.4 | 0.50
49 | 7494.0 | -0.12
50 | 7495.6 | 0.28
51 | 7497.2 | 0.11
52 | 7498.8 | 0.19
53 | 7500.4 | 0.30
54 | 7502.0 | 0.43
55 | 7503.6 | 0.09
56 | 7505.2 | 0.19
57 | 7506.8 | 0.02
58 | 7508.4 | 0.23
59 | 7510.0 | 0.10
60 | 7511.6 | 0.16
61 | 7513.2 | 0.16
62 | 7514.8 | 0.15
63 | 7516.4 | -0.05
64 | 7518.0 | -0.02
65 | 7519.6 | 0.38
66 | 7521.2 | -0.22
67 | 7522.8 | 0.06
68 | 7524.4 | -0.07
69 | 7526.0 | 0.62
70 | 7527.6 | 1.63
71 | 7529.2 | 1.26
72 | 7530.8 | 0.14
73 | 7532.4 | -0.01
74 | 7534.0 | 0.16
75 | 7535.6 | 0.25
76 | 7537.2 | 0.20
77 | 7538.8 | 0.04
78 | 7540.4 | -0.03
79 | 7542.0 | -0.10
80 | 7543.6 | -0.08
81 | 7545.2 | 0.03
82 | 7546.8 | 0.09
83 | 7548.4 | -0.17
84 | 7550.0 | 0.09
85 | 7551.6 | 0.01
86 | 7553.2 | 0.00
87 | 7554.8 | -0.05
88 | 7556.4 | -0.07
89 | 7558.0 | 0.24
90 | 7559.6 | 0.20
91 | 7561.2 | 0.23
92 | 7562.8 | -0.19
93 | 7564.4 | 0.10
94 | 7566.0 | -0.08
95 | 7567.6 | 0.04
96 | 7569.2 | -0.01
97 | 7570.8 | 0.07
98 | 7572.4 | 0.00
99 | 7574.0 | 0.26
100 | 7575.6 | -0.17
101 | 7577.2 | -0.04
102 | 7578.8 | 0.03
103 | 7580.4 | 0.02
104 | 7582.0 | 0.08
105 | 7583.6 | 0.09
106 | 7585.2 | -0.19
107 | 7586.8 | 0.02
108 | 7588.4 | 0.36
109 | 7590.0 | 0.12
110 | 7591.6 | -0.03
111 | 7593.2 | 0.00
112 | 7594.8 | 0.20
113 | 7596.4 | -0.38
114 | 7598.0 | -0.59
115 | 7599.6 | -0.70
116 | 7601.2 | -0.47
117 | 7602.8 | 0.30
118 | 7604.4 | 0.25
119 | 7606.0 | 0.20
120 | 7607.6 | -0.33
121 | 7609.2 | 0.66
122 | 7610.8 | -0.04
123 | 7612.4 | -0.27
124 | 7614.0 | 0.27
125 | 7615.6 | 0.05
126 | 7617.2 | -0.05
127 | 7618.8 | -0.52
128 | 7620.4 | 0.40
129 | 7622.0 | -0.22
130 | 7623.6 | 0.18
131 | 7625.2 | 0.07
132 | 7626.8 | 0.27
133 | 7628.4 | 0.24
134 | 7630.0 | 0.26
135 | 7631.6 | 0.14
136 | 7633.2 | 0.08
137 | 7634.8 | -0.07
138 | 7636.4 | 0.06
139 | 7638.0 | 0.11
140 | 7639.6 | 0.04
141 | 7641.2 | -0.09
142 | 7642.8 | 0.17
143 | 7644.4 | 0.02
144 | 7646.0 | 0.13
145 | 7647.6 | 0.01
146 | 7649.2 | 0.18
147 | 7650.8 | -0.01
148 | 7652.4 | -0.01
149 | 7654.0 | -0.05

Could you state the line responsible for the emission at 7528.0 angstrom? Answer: Halpha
